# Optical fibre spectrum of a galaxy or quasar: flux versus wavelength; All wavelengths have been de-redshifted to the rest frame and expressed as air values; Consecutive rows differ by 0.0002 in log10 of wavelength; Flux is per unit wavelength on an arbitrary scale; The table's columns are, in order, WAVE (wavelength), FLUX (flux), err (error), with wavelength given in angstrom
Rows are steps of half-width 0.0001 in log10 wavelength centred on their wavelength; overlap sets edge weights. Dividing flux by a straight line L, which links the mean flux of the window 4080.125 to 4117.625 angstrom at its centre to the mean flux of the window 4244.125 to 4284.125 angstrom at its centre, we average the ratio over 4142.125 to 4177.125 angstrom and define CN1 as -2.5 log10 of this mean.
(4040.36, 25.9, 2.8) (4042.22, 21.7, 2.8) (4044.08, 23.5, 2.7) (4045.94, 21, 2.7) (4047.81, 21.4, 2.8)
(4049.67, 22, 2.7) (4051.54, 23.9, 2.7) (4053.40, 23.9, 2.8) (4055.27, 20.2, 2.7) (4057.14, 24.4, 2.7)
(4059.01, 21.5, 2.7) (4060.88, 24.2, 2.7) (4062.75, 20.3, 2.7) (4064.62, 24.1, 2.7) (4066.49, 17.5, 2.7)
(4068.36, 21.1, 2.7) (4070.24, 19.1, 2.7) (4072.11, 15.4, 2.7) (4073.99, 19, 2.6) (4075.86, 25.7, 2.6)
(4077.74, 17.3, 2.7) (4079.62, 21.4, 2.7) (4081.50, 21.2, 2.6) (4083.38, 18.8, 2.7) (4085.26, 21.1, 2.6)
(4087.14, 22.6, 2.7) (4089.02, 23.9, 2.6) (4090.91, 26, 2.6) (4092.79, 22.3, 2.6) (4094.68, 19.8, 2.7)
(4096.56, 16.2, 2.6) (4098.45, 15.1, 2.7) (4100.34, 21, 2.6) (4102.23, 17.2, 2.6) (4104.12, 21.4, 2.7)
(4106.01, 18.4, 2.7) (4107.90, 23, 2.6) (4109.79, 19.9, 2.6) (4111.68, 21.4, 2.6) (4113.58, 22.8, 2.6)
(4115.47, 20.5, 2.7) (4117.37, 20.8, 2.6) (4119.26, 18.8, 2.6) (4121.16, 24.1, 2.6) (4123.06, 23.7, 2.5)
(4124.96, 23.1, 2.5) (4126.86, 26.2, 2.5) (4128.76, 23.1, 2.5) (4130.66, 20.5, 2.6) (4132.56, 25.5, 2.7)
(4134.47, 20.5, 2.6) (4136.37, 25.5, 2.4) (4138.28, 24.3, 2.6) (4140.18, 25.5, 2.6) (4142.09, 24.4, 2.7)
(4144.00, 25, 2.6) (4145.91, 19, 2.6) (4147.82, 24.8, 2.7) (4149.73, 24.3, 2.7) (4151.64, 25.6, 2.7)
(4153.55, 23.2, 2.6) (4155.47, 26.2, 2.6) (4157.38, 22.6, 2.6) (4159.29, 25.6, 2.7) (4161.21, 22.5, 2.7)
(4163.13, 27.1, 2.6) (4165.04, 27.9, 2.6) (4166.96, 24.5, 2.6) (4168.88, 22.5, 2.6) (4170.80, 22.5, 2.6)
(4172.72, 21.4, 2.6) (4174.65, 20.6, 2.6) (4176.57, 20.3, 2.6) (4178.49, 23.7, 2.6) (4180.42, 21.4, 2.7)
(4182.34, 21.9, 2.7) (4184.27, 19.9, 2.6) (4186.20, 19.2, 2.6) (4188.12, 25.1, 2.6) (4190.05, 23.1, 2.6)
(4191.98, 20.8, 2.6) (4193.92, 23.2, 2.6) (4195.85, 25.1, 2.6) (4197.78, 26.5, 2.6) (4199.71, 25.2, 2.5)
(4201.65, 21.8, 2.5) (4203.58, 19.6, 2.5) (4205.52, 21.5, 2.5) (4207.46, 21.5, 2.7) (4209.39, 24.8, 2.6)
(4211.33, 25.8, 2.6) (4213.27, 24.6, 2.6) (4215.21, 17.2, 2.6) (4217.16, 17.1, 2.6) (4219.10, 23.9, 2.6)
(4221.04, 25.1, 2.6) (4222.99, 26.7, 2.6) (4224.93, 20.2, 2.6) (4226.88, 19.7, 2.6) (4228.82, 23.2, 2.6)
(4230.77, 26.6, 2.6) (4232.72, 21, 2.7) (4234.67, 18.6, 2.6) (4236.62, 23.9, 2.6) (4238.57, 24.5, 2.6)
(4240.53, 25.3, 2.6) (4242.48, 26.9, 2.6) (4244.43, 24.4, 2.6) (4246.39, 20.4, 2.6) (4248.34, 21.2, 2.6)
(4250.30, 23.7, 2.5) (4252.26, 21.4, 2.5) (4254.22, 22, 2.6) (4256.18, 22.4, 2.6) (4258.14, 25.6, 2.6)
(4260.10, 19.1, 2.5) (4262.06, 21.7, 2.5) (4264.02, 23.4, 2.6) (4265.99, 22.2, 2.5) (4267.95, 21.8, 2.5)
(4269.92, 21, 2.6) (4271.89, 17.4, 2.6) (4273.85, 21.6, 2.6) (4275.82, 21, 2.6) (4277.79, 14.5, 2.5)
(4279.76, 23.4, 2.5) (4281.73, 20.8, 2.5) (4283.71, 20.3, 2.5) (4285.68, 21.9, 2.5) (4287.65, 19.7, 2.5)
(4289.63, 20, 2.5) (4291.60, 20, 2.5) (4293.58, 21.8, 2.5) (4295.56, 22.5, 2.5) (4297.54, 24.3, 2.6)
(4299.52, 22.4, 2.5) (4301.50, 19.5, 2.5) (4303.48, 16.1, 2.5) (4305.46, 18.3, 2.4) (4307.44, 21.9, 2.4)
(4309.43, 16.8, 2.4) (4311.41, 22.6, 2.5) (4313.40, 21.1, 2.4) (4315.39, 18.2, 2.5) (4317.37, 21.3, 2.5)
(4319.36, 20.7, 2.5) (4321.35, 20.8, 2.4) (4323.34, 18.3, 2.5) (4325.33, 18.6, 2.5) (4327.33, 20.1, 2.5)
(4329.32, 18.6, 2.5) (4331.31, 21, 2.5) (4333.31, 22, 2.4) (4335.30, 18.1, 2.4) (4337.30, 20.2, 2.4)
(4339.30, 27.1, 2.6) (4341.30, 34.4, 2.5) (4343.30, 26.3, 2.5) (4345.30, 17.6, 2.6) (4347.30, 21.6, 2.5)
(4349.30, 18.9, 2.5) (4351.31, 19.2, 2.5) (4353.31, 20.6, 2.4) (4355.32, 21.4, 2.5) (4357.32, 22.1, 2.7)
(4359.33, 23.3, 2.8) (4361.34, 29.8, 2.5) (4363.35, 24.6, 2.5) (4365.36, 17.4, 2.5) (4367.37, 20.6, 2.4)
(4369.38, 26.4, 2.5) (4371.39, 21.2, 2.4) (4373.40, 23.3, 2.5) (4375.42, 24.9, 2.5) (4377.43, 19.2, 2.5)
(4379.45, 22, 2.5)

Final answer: -0.14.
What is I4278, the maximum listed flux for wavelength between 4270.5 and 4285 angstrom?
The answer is 23.4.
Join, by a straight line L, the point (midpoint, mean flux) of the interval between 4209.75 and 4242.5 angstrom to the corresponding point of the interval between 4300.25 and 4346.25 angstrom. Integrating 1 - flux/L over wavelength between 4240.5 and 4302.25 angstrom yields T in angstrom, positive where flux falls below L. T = 0.9 angstrom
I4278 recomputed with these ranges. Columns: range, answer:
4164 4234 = 27.9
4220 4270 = 26.9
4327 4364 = 34.4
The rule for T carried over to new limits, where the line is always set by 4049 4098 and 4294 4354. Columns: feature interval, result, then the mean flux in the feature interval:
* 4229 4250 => -2.2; 23.3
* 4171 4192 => -0.5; 21.7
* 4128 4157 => -3.7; 23.8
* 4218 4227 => -1.0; 23.4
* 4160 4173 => -1.9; 24.2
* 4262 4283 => 0.3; 20.7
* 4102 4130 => -0.8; 21.7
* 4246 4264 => -0.9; 22.1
